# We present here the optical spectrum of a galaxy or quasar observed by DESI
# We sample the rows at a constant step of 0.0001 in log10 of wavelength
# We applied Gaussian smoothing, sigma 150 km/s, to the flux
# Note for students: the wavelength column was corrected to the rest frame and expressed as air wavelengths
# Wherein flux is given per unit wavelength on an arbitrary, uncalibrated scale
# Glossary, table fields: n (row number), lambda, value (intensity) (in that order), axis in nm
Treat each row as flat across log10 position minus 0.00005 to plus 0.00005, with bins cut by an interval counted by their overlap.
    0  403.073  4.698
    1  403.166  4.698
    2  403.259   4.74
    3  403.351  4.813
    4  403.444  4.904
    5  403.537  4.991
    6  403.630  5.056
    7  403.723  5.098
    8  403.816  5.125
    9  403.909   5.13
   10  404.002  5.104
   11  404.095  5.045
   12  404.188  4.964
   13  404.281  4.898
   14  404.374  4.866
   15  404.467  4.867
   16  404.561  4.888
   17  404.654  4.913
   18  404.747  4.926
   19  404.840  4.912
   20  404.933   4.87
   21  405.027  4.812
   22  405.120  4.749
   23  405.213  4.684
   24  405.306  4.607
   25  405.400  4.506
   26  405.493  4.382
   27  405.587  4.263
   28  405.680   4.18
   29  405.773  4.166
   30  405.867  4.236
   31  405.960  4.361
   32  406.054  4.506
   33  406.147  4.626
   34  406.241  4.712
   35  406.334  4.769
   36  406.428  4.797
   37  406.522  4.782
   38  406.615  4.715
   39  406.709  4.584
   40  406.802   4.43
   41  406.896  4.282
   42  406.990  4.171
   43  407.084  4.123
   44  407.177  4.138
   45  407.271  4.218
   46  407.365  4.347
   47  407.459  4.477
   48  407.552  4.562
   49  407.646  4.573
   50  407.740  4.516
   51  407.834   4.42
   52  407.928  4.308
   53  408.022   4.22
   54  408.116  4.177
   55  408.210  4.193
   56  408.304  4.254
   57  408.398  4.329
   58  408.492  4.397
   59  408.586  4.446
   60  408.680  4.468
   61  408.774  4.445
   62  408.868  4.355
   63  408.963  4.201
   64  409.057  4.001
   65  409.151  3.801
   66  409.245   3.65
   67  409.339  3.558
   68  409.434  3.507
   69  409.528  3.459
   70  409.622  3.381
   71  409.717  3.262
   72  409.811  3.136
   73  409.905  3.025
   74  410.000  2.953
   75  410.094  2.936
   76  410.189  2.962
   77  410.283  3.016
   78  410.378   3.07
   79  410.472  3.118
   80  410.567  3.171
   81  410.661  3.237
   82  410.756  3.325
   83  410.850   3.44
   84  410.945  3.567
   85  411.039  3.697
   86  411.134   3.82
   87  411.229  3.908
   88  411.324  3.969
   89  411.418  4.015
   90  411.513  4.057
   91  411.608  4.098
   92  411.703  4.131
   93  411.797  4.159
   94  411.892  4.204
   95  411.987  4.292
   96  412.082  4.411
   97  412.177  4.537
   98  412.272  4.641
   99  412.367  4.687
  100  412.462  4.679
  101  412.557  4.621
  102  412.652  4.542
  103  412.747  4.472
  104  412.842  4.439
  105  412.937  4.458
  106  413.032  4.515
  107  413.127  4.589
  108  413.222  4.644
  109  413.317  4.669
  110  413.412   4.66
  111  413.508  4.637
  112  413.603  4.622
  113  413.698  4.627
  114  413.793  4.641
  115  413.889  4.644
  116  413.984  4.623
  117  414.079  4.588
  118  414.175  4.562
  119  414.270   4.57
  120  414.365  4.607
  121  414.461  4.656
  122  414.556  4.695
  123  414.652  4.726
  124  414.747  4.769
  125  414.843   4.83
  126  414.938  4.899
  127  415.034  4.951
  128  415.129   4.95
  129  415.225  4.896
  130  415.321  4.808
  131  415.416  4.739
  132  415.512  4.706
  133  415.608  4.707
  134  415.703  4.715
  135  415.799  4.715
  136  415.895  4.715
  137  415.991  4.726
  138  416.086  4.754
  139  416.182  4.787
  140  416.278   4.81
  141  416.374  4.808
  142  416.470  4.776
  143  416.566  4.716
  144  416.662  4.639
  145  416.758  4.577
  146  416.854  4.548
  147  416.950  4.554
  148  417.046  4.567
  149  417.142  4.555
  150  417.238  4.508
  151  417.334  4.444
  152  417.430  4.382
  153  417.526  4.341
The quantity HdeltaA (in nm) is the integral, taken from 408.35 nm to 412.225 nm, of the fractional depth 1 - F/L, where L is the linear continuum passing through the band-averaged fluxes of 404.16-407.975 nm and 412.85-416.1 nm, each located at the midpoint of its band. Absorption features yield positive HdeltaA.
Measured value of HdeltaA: 0.74 nm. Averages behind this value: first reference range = 4.56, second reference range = 4.69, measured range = 3.74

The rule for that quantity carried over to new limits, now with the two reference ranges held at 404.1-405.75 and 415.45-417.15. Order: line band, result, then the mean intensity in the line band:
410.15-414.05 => 0.46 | 4.14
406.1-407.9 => 0.09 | 4.49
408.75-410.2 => 0.36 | 3.54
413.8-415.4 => -0.01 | 4.73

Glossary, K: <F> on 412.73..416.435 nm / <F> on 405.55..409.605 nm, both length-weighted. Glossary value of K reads 1.09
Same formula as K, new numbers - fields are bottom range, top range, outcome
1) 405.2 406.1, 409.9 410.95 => 0.72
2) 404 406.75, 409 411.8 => 0.75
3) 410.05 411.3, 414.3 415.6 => 1.43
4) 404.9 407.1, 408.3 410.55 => 0.81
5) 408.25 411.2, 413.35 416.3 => 1.31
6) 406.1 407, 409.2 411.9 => 0.76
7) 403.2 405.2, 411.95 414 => 0.93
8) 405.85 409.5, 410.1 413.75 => 0.95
